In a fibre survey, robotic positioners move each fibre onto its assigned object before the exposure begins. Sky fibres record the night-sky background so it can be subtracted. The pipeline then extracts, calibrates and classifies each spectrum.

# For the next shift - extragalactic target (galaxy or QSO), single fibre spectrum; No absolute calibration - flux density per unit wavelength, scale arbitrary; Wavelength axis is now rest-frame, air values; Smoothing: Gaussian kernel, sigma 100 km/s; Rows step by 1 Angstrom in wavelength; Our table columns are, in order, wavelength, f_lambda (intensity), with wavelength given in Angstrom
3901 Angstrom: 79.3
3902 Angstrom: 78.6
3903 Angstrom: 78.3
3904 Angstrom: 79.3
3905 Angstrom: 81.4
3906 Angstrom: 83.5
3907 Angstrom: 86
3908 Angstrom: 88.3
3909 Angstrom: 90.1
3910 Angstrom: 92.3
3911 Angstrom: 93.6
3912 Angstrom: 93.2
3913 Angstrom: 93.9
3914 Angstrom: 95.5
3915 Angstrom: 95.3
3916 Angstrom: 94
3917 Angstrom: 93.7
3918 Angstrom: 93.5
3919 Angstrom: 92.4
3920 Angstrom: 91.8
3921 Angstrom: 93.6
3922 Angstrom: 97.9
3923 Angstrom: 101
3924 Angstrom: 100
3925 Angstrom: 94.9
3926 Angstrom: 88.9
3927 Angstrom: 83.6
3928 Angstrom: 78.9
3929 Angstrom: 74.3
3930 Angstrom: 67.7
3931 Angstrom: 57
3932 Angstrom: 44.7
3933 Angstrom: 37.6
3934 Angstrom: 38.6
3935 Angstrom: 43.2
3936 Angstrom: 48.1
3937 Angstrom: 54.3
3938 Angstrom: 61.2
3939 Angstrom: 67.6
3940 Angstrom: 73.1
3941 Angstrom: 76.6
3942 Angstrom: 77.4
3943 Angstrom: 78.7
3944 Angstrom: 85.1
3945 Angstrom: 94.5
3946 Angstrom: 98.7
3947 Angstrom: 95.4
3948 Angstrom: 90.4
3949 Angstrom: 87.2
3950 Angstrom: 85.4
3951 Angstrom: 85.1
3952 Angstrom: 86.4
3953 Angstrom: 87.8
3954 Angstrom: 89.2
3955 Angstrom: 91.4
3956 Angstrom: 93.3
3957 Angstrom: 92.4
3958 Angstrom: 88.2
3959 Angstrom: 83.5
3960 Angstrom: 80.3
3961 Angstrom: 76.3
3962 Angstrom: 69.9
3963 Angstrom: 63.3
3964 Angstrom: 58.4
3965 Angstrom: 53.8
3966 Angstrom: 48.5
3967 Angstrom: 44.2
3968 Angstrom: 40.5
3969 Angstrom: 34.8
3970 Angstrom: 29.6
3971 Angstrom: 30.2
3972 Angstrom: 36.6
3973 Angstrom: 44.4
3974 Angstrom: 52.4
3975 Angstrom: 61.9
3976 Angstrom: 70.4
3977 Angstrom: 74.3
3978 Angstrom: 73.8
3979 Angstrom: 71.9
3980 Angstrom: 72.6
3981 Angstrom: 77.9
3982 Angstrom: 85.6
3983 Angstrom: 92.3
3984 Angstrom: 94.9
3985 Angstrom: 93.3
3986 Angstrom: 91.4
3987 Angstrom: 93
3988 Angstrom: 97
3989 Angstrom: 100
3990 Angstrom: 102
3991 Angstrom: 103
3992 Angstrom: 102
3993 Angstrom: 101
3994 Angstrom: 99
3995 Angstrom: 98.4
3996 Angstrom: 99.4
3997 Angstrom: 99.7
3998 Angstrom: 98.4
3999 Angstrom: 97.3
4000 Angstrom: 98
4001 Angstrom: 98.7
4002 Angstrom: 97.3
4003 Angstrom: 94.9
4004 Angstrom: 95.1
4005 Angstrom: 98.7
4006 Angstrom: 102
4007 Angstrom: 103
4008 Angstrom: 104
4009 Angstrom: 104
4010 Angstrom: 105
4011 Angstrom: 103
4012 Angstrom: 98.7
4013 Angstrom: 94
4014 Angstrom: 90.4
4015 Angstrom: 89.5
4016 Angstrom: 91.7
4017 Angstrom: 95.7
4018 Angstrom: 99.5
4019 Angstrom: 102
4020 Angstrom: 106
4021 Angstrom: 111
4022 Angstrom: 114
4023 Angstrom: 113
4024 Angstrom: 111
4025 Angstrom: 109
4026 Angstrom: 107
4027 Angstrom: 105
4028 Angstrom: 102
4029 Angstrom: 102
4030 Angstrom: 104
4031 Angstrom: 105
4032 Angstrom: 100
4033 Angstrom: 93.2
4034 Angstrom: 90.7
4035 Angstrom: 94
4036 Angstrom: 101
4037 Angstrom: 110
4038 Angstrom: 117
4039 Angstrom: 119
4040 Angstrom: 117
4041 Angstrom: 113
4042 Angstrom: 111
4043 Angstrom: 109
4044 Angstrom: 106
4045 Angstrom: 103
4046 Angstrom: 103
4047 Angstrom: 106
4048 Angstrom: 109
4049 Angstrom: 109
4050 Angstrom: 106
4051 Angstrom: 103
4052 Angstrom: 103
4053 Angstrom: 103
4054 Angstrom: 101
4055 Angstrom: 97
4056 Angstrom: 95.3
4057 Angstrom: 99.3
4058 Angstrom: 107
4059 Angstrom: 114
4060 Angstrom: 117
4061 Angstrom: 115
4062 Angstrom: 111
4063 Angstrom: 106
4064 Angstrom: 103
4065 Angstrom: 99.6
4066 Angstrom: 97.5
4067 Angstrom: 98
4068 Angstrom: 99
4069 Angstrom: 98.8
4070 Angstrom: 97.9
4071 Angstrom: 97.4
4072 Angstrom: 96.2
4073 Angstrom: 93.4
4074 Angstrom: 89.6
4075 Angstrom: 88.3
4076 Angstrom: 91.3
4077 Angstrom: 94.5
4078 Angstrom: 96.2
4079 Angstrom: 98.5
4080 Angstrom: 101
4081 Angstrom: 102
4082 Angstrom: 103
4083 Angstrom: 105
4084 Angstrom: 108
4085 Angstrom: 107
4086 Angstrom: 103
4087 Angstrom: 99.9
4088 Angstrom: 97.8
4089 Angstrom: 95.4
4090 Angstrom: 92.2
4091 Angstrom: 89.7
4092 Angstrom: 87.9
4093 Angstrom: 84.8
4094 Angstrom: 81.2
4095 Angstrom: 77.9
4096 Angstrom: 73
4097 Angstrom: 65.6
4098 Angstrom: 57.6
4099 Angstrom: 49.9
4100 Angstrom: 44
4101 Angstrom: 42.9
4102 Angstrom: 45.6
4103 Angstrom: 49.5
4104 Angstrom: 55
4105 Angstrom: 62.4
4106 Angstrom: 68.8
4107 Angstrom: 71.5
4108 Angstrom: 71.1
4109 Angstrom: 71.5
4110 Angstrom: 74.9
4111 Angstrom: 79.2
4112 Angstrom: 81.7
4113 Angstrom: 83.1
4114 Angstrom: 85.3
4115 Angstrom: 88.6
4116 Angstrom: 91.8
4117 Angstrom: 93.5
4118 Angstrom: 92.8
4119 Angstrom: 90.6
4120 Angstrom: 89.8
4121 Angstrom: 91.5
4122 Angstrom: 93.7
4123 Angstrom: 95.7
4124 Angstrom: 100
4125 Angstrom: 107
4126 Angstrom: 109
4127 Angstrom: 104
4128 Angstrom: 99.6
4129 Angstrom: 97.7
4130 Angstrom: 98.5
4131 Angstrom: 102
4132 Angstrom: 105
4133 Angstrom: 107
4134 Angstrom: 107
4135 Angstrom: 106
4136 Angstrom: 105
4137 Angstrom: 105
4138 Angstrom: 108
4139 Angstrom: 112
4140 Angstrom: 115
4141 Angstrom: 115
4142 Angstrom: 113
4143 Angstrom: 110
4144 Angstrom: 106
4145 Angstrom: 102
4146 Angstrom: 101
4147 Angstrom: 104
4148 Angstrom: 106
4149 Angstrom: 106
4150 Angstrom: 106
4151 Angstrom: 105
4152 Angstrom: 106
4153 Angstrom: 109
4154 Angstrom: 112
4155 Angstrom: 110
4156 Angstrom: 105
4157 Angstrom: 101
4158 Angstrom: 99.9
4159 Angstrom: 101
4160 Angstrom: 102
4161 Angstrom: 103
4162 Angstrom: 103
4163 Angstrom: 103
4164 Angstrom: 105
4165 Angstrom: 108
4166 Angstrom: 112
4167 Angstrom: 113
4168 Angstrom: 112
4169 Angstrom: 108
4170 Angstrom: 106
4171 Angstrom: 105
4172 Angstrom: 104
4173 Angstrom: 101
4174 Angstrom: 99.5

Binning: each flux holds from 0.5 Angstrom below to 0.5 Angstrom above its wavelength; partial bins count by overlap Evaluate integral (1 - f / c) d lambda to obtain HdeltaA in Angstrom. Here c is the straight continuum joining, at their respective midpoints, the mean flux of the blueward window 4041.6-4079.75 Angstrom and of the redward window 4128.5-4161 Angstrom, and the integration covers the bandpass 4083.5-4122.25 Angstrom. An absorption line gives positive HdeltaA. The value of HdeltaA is 9.2 Angstrom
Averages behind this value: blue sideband 102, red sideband 106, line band 79.1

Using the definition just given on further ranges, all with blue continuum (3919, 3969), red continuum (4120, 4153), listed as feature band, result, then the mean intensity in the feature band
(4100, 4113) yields 4.6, 64.4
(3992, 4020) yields -4.6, 98.7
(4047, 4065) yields -2.6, 106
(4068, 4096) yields 0.3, 95.1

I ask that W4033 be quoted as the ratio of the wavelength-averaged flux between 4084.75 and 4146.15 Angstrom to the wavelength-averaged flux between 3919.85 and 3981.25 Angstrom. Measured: 1.24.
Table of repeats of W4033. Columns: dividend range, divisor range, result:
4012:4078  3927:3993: 1.41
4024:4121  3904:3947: 1.16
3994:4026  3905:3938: 1.25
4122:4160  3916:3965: 1.33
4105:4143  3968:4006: 1.15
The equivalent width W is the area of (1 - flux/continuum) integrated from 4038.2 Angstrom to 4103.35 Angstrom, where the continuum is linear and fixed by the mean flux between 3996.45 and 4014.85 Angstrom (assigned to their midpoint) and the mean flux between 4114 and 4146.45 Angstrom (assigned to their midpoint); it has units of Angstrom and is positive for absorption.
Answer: 3.2 Angstrom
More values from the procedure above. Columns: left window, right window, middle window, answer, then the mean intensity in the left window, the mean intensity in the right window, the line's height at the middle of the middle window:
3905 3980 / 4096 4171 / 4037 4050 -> -3.8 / 75.2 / 94.1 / 85.2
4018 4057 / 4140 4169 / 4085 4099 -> 2.8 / 105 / 107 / 106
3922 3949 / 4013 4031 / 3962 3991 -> 6.7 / 74.2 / 103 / 87.8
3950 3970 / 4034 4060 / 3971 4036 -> -3.4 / 71.2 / 106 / 88.7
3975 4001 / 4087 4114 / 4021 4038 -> -4.1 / 91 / 72.1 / 84.1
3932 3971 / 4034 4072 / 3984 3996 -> -2.1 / 69.9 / 105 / 83.2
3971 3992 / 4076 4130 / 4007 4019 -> -2.6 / 78.8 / 85.1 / 80.4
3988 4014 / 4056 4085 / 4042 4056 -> -0.5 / 99.6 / 101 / 101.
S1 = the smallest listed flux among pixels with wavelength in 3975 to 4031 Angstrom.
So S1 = 61.9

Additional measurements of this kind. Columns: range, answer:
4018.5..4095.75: 77.9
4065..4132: 42.9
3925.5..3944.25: 37.6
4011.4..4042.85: 89.5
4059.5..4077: 88.3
